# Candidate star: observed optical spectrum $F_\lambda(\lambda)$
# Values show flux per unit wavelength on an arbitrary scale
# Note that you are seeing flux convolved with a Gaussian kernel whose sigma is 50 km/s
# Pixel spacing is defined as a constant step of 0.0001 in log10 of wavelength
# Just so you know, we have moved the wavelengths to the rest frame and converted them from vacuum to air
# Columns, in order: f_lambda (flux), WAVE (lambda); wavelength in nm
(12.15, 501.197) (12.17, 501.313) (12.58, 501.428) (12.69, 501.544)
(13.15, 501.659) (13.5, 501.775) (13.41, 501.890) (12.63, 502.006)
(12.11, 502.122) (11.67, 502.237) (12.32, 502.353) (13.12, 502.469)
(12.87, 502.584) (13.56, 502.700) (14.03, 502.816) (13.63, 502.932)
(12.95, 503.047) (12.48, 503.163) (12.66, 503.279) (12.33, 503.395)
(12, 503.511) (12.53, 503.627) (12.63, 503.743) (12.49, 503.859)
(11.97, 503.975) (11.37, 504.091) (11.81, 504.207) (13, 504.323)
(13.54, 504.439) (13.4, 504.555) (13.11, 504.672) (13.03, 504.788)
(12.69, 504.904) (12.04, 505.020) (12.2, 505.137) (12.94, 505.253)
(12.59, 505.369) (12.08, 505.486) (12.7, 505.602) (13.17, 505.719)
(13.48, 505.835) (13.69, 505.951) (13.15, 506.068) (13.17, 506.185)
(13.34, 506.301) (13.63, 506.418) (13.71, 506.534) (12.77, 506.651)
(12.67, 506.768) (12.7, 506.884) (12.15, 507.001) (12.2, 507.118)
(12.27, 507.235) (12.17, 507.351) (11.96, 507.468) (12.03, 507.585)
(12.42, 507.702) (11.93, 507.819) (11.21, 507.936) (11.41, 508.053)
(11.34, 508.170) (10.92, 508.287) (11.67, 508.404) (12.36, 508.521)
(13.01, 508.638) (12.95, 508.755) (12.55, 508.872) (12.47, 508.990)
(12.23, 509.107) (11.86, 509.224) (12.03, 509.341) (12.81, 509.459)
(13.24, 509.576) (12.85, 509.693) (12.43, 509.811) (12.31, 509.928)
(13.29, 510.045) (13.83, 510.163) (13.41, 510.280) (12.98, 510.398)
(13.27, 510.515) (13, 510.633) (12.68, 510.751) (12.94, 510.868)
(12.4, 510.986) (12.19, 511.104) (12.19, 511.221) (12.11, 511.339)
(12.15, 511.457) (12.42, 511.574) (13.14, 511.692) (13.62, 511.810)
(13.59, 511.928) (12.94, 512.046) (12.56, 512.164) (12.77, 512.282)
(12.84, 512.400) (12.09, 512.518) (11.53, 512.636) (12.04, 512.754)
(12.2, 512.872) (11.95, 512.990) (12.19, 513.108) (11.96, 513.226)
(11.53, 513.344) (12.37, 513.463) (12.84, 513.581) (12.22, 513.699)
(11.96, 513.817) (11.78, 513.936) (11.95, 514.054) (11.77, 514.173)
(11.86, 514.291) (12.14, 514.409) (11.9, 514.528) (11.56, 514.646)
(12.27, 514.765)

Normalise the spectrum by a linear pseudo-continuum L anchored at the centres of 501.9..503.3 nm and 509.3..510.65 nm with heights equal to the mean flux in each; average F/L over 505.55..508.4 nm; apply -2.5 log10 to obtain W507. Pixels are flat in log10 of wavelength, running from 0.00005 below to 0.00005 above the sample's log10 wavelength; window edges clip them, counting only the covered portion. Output 0.04 mag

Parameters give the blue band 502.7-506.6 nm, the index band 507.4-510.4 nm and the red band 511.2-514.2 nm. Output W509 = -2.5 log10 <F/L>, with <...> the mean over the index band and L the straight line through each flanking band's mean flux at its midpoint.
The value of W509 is 0.020 mag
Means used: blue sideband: 12.8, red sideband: 12.3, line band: 12.4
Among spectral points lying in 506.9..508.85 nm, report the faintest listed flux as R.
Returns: 10.92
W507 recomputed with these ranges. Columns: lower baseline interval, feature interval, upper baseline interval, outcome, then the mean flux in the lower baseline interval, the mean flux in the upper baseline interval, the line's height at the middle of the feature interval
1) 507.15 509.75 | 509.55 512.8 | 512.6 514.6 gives -0.06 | 12.2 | 12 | 12.1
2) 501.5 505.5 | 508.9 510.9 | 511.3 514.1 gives -0.03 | 12.7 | 12.4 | 12.5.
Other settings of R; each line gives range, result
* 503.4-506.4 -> 11.37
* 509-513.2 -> 11.53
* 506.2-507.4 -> 12.15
